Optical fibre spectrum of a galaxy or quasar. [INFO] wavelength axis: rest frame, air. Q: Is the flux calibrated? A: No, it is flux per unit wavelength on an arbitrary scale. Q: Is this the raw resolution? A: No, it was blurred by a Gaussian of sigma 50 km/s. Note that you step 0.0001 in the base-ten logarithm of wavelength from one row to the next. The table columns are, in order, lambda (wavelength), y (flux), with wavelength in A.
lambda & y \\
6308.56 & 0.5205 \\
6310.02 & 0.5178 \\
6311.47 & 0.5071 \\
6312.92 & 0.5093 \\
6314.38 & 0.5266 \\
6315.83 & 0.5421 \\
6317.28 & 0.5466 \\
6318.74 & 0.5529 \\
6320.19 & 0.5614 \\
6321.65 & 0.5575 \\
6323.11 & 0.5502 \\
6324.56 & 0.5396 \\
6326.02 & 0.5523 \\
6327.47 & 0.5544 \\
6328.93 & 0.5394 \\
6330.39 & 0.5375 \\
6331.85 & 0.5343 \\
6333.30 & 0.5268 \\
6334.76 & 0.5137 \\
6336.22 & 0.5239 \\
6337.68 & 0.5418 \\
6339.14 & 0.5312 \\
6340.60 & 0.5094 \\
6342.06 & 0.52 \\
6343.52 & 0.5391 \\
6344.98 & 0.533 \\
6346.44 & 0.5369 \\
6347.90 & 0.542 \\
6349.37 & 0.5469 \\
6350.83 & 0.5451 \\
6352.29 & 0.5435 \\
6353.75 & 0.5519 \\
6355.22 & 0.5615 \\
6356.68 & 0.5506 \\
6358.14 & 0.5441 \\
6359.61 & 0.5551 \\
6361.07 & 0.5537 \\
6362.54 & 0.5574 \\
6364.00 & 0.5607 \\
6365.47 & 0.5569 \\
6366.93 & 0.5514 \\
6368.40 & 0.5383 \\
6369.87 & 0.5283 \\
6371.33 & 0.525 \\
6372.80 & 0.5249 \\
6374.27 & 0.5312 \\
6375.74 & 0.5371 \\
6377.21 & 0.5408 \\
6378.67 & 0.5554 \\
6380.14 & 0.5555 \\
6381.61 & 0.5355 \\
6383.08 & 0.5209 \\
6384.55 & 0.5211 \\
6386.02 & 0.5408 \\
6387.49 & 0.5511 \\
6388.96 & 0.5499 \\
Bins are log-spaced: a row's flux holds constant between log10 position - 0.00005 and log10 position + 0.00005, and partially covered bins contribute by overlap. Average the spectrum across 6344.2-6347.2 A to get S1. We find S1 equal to 0.536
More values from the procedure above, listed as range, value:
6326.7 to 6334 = 0.539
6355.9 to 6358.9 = 0.548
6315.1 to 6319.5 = 0.548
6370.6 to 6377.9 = 0.531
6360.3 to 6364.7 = 0.558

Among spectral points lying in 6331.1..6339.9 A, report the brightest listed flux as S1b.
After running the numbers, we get 0.5418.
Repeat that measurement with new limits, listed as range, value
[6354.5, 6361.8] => 0.5615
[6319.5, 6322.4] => 0.5614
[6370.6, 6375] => 0.5312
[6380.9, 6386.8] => 0.5408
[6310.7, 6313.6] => 0.5093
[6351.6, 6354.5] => 0.5519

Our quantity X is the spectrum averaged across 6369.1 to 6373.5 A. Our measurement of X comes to 0.526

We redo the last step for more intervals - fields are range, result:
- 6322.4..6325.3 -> 0.545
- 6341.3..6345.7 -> 0.531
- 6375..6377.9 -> 0.538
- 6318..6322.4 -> 0.556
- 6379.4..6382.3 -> 0.545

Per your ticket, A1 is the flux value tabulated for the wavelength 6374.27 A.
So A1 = 0.5312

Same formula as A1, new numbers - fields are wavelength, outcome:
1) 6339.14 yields 0.5312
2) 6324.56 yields 0.5396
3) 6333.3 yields 0.5268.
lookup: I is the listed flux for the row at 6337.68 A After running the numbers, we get 0.5418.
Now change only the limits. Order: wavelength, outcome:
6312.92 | 0.5093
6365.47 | 0.5569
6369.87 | 0.5283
